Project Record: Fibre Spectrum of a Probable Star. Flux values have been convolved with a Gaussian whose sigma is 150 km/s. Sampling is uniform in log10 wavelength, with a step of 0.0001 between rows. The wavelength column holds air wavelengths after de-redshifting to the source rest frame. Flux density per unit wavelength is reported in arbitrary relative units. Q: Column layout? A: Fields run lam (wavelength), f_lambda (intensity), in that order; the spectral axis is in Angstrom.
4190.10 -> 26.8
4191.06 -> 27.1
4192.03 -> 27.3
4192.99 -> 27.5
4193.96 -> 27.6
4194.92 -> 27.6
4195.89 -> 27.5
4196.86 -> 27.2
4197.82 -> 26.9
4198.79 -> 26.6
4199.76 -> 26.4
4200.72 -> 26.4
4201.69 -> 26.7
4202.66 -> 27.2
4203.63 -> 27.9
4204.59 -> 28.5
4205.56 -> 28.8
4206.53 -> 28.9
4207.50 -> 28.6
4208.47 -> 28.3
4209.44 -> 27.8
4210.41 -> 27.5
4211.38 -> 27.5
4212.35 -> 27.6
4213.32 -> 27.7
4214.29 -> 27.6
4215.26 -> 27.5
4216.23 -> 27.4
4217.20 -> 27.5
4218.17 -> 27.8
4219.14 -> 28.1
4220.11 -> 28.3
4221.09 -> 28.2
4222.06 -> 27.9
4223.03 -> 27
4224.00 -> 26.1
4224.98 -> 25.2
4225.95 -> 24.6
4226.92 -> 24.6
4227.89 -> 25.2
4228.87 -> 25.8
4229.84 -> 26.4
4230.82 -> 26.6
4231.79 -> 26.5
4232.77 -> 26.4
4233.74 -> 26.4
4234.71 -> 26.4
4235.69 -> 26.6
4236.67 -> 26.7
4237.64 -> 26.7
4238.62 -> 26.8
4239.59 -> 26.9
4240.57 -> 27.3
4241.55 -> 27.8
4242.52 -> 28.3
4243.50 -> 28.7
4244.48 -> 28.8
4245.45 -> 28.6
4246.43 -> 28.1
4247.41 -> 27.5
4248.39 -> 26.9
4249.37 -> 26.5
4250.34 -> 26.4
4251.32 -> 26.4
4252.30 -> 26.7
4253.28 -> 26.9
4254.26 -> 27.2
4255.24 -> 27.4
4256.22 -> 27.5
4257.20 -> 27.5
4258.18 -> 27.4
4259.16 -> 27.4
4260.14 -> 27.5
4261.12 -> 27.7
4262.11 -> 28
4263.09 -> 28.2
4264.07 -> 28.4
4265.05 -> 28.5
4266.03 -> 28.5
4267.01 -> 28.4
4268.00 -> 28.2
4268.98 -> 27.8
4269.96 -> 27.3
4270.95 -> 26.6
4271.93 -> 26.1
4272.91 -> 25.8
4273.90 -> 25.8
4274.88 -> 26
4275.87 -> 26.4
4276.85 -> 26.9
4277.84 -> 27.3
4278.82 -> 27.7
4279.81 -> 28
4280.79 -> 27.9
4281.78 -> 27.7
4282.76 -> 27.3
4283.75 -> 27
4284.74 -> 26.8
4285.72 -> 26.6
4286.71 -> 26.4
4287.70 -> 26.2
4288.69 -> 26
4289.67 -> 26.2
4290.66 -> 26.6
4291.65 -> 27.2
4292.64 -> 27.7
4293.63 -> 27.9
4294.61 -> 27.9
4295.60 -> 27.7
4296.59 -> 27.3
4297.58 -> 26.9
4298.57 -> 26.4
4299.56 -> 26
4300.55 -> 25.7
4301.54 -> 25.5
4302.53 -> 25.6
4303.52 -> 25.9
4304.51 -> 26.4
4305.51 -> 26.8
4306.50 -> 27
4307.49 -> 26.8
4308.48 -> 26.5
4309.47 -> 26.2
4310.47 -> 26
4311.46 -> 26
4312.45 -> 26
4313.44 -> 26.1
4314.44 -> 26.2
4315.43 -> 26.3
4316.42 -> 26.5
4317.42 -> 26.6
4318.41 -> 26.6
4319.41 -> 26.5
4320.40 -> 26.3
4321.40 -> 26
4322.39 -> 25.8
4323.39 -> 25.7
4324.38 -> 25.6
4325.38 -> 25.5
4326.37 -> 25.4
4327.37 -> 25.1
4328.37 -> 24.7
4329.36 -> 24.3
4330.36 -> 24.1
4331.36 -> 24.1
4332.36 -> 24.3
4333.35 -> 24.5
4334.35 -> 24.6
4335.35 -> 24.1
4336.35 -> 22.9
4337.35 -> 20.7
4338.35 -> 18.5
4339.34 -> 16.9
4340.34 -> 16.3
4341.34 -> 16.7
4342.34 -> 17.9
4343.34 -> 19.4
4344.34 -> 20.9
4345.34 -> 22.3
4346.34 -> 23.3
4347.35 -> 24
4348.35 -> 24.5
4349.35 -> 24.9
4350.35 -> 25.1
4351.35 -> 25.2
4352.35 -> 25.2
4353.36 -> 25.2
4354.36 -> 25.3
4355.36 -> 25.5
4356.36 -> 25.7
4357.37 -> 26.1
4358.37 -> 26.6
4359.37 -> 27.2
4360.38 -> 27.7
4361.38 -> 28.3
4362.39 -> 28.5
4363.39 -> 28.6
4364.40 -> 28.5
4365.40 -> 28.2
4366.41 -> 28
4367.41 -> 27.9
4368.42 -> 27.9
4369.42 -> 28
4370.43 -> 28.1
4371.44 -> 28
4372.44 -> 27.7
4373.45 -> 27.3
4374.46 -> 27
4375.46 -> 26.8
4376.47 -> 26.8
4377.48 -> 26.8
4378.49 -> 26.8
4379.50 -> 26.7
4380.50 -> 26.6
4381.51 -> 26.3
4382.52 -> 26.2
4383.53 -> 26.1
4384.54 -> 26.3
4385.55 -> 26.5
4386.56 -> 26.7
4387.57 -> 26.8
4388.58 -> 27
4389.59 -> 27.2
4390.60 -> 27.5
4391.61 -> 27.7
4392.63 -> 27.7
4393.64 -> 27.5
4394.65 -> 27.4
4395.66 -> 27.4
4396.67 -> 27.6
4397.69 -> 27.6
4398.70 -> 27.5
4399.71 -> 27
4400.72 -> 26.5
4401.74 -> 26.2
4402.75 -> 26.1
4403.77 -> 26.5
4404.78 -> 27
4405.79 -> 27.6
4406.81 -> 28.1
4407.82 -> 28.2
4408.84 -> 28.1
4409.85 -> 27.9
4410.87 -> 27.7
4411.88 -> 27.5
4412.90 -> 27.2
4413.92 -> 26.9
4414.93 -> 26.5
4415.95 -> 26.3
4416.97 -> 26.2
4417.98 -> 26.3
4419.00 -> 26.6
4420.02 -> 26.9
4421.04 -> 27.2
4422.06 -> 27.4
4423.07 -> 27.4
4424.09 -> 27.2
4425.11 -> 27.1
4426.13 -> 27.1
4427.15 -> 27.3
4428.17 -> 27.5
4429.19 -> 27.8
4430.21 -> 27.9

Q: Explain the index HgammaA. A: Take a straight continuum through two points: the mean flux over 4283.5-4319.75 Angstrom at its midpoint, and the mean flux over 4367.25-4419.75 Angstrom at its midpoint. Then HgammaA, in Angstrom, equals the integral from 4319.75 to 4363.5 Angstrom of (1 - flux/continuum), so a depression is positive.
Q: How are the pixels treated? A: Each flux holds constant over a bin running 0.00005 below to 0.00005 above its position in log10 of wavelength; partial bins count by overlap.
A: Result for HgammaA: 4.5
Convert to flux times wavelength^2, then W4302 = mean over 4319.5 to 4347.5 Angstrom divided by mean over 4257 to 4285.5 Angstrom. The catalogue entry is 0.9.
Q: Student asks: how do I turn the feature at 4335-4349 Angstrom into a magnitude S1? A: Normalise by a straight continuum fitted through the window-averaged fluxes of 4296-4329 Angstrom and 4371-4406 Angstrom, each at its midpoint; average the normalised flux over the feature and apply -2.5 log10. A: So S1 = 0.271 mag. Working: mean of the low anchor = 26.1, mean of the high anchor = 27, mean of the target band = 20.6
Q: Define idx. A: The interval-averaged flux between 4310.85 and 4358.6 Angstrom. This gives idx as 24.1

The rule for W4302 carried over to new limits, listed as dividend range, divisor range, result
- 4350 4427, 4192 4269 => 1.07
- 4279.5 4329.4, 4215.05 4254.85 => 1.01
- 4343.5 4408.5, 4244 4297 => 1.03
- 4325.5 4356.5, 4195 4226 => 0.89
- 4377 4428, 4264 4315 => 1.06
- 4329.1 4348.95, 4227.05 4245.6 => 0.85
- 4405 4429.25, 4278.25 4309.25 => 1.07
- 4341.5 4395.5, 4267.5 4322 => 1.02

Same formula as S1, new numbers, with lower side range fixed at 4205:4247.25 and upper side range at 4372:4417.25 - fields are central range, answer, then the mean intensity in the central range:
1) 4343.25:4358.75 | 0.112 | 24.4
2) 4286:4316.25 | 0.026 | 26.5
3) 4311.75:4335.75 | 0.069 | 25.5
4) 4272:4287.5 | 0.013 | 26.9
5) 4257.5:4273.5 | -0.016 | 27.6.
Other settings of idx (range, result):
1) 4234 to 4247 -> 27.5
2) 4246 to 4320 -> 26.9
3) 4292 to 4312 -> 26.6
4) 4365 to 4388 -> 27.1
